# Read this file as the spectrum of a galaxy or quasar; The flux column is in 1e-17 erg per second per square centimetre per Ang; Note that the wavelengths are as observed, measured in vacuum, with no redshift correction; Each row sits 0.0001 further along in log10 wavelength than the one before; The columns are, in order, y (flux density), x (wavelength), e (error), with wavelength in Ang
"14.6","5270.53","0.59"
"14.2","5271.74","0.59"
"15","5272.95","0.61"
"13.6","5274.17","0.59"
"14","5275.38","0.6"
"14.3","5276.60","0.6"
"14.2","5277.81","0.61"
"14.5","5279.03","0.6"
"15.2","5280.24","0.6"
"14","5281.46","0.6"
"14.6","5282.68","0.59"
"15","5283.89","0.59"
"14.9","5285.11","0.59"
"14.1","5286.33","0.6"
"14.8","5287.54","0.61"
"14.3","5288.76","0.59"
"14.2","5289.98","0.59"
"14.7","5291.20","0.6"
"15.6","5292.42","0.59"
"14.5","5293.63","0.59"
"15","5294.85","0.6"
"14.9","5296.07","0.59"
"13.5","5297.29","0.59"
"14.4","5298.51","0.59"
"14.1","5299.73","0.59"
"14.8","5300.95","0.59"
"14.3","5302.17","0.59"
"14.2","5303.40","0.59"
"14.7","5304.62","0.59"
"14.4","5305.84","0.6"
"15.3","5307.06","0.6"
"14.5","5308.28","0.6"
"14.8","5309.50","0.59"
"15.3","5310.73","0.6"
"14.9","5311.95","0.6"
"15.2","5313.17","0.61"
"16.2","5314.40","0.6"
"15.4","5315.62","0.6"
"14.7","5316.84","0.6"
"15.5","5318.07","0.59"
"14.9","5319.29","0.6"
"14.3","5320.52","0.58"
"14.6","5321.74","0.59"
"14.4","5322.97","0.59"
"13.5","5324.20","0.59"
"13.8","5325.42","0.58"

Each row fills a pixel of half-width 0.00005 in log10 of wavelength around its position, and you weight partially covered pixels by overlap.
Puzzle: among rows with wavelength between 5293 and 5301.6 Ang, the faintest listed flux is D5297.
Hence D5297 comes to 13.5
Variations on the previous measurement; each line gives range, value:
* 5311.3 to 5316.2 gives 14.9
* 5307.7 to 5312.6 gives 14.5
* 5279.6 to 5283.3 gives 14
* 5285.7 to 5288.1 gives 14.1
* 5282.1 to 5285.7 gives 14.6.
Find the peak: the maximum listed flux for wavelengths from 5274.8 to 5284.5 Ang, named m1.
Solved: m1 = 15.2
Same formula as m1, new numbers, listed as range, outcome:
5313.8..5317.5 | 16.2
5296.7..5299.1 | 14.4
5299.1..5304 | 14.8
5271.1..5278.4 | 15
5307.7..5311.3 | 15.3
